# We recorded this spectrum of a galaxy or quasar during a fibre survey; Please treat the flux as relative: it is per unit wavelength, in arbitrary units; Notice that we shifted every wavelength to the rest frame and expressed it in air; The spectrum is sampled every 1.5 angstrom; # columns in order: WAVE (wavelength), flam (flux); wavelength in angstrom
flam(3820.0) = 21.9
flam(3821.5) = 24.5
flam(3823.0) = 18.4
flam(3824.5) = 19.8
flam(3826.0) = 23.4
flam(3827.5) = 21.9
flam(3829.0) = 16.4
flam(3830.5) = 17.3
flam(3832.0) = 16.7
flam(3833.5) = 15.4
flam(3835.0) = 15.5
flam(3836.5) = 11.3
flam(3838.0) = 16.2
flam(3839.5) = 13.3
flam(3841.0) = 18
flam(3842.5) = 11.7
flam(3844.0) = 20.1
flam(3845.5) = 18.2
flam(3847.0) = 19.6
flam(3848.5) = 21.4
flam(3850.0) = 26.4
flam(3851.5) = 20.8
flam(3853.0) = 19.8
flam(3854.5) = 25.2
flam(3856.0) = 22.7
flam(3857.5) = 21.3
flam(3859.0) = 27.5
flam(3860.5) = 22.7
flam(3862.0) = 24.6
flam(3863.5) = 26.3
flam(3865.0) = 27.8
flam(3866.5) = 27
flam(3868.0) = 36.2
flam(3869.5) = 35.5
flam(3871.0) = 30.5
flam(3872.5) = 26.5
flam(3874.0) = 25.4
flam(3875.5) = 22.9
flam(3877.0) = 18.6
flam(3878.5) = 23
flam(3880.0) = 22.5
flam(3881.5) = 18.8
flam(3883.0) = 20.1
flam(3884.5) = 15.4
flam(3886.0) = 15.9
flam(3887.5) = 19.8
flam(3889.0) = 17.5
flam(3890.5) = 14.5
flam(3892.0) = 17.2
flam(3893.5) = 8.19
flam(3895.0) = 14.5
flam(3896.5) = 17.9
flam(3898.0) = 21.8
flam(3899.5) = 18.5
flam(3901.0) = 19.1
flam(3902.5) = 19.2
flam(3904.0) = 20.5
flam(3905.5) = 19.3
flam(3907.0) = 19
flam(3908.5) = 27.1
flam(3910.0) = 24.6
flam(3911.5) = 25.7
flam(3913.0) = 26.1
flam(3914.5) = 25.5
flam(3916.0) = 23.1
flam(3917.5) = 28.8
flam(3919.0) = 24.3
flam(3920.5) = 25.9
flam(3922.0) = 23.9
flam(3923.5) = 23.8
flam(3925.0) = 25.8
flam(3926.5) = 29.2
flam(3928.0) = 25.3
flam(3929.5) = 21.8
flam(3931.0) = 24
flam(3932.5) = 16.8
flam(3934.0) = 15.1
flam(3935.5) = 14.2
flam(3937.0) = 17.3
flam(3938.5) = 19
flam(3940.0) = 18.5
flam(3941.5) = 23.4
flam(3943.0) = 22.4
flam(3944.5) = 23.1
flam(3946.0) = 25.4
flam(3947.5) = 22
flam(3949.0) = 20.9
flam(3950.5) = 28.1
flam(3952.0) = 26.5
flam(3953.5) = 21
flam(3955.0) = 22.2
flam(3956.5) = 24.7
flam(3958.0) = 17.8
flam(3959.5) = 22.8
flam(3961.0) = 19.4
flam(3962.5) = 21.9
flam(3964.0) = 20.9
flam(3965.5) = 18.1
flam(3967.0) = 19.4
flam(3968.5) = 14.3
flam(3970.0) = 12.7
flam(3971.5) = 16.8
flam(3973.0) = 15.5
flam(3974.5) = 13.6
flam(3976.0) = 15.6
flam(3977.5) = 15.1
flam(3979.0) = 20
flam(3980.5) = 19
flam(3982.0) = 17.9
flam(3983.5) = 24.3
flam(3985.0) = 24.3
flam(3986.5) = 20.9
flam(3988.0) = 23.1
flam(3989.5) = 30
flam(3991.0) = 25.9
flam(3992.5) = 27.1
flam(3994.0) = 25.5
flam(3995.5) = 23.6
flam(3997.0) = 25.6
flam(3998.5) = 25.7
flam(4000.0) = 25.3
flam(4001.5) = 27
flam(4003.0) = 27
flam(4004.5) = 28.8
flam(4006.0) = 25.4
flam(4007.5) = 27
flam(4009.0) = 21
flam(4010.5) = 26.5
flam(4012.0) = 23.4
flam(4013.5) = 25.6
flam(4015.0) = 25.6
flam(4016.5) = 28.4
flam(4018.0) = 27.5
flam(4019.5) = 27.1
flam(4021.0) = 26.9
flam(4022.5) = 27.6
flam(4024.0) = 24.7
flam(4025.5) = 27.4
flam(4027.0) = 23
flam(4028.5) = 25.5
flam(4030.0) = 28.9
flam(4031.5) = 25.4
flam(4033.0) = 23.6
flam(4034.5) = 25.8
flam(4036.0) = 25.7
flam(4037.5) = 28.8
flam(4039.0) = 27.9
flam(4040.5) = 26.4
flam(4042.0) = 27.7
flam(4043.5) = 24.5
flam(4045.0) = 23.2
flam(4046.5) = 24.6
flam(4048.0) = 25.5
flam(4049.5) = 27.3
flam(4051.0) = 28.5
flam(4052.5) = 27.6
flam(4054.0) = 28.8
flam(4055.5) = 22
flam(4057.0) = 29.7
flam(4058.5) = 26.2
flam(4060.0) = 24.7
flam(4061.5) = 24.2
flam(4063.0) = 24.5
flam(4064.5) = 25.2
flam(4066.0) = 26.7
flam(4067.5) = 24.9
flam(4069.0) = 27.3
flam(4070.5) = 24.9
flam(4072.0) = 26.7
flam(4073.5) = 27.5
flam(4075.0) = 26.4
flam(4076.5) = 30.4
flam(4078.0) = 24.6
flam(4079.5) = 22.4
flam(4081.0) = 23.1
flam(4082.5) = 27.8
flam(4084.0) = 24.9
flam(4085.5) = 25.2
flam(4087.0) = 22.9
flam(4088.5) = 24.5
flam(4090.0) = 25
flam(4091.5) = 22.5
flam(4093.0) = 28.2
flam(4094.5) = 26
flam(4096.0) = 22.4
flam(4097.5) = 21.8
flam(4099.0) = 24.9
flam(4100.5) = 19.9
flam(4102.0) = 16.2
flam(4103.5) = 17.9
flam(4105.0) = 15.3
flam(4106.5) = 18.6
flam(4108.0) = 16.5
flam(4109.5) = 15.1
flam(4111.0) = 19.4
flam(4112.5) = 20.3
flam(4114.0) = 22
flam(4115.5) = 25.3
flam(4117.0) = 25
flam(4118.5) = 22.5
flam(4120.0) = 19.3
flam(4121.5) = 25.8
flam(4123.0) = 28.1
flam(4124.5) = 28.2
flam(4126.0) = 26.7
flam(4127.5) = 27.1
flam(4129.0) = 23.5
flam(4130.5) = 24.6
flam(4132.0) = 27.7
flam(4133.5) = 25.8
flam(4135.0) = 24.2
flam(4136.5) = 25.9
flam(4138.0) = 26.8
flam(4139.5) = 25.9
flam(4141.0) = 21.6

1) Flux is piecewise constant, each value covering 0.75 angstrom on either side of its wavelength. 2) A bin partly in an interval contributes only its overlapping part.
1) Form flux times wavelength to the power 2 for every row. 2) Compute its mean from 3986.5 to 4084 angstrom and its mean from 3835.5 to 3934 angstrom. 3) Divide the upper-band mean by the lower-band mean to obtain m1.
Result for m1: 1.3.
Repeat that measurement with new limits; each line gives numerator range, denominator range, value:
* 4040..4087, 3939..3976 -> 1.34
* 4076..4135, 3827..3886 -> 1.23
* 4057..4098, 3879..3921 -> 1.36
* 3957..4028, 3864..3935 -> 1.07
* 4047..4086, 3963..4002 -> 1.29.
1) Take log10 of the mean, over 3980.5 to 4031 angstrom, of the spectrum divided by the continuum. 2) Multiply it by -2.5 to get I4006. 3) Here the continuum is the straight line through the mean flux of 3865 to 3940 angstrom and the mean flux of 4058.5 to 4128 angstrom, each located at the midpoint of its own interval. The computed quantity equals -0.12 mag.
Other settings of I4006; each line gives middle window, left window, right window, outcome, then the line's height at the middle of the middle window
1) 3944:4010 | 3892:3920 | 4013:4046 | 0.09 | 24.1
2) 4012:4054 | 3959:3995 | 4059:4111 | -0.20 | 21.9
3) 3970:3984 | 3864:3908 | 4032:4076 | 0.36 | 23.9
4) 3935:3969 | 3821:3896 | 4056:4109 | 0.05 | 22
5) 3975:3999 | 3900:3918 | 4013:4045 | 0.12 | 25.2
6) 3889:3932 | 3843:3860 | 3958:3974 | -0.10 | 20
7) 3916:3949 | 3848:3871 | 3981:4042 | 0.15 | 25.8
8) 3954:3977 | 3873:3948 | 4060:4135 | 0.19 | 21.9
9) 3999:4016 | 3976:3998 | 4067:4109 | -0.12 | 22.9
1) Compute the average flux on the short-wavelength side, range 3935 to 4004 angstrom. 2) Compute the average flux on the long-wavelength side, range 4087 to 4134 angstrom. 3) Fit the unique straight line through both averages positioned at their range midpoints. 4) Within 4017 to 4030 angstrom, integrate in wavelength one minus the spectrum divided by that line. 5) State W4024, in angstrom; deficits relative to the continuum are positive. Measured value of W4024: -2.6 angstrom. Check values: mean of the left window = 21.5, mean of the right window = 22.8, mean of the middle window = 26.4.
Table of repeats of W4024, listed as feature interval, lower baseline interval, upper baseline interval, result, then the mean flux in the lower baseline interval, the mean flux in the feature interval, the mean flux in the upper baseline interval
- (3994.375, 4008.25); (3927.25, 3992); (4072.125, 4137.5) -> -3.1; 20.5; 26.1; 23.6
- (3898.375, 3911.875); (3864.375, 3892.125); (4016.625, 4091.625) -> 1.2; 23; 21.3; 25.9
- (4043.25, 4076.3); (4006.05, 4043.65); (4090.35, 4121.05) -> -3.0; 26.1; 26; 21.1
